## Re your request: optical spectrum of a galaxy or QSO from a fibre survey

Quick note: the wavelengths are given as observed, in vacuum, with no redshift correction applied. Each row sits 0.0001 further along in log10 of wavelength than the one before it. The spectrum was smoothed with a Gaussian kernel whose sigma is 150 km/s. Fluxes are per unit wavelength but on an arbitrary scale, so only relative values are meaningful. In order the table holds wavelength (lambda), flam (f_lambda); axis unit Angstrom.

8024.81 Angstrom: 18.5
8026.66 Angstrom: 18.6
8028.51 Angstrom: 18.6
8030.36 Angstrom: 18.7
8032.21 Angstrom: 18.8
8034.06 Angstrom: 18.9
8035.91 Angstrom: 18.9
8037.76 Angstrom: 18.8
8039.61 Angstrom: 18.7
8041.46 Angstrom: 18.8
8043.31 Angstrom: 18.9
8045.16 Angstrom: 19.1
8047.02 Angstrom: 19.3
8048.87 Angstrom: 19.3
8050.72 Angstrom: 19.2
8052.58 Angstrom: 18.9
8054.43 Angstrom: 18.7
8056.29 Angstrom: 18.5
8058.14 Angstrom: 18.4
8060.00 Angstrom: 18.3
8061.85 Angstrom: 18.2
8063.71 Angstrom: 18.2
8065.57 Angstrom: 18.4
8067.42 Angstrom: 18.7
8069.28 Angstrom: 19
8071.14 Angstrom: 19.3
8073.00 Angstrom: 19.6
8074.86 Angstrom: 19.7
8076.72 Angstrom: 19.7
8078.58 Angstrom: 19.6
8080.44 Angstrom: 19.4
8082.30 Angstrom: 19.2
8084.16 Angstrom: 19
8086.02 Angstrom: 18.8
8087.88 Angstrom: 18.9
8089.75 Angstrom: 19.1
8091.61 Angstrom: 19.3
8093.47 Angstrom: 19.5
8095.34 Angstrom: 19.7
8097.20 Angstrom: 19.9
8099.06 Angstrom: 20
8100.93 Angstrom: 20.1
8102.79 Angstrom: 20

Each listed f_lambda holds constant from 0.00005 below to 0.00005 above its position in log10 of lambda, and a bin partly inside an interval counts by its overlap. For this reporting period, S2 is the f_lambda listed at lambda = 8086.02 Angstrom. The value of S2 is 18.8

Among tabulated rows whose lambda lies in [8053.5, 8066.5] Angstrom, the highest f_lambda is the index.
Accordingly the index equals 18.7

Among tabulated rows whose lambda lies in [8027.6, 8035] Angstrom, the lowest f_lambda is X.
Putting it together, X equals 18.6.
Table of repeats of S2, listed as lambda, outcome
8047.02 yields 19.3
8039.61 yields 18.7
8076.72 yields 19.7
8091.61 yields 19.3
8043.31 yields 18.9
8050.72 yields 19.2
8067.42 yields 18.7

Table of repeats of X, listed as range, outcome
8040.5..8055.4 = 18.7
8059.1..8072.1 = 18.2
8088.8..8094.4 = 19.1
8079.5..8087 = 18.8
